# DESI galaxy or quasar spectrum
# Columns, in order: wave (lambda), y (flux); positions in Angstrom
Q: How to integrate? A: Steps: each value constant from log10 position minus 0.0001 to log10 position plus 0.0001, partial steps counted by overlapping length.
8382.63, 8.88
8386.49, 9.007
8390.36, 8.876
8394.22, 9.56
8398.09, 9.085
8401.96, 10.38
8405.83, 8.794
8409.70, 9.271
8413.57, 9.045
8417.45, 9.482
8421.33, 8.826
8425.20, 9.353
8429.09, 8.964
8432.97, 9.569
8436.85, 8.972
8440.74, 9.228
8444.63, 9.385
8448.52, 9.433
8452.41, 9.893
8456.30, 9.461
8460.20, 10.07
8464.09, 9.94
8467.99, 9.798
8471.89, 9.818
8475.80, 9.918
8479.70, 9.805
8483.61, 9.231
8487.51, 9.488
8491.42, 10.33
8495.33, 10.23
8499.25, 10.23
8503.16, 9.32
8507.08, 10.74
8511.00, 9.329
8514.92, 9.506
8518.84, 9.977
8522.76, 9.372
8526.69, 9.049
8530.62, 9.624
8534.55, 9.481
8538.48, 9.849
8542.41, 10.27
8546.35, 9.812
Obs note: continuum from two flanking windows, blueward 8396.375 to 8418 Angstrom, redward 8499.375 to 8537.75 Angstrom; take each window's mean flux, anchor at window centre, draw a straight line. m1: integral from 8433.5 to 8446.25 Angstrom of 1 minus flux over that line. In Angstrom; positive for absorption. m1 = 0.3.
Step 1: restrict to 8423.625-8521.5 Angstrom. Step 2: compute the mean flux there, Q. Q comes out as 9.68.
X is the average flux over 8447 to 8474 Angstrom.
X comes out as 9.78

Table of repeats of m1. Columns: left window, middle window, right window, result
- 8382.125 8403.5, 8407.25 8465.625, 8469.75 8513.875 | 0.99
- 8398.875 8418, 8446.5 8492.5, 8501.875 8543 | -1.08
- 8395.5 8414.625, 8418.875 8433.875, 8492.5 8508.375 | 0.55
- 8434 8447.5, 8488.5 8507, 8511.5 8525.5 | -1.17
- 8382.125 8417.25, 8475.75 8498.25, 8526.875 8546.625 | -0.68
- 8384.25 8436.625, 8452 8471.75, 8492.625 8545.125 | -0.70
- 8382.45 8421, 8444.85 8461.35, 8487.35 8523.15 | -0.18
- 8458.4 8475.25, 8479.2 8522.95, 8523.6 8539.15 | -0.66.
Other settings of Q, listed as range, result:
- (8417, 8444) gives 9.19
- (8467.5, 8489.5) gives 9.67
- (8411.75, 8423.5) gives 9.12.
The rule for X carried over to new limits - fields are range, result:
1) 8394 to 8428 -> 9.29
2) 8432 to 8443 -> 9.23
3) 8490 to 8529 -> 9.8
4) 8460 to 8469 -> 9.93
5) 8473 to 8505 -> 9.82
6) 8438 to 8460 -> 9.51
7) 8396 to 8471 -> 9.42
